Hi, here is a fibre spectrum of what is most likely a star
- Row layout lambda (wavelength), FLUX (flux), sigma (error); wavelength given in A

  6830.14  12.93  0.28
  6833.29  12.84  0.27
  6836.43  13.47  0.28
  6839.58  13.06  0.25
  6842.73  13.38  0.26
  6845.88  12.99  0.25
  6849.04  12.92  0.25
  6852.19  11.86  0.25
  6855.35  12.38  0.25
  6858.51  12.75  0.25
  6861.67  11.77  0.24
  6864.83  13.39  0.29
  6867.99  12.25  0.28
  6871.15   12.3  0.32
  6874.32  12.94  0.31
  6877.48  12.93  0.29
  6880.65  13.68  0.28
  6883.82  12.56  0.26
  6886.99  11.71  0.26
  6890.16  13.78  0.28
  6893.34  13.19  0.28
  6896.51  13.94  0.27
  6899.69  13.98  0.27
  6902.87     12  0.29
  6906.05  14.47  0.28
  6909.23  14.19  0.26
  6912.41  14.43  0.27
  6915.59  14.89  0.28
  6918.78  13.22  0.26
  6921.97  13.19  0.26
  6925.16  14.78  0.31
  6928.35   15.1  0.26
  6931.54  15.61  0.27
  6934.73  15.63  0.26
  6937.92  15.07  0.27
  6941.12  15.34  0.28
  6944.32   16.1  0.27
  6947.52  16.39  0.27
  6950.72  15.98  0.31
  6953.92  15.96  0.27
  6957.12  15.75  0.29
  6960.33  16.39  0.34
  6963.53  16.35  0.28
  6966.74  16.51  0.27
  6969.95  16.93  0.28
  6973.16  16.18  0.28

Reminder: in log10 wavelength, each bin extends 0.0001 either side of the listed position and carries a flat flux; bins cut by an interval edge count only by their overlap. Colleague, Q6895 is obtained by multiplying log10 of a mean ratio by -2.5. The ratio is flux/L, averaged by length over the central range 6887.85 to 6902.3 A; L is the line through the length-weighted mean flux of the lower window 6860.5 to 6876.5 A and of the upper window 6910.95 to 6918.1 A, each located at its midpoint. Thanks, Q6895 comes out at 0.01 mag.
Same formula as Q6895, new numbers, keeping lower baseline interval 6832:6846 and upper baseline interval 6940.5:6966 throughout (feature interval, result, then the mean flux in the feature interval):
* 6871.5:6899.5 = 0.10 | 13.1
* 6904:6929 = 0.07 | 14.2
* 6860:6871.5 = 0.12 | 12.4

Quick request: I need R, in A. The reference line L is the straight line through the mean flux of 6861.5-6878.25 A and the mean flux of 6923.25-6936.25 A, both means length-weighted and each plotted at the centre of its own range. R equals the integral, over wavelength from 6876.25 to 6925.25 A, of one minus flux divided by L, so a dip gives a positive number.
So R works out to 1.6 A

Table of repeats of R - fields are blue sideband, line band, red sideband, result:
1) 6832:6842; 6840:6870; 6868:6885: 0.9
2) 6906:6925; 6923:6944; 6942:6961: -0.3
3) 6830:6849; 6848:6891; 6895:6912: 2.5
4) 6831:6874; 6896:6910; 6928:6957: 0.7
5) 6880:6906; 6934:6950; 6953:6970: -0.3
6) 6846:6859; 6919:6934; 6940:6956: 0.6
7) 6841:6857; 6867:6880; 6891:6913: 0.5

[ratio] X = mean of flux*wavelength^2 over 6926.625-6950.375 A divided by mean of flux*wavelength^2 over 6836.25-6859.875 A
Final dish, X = 1.25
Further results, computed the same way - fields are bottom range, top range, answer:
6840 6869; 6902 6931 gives 1.14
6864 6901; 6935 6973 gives 1.26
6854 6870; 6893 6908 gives 1.10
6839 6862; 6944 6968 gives 1.32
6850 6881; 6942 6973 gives 1.32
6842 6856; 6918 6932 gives 1.16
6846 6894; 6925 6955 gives 1.26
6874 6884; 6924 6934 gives 1.18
